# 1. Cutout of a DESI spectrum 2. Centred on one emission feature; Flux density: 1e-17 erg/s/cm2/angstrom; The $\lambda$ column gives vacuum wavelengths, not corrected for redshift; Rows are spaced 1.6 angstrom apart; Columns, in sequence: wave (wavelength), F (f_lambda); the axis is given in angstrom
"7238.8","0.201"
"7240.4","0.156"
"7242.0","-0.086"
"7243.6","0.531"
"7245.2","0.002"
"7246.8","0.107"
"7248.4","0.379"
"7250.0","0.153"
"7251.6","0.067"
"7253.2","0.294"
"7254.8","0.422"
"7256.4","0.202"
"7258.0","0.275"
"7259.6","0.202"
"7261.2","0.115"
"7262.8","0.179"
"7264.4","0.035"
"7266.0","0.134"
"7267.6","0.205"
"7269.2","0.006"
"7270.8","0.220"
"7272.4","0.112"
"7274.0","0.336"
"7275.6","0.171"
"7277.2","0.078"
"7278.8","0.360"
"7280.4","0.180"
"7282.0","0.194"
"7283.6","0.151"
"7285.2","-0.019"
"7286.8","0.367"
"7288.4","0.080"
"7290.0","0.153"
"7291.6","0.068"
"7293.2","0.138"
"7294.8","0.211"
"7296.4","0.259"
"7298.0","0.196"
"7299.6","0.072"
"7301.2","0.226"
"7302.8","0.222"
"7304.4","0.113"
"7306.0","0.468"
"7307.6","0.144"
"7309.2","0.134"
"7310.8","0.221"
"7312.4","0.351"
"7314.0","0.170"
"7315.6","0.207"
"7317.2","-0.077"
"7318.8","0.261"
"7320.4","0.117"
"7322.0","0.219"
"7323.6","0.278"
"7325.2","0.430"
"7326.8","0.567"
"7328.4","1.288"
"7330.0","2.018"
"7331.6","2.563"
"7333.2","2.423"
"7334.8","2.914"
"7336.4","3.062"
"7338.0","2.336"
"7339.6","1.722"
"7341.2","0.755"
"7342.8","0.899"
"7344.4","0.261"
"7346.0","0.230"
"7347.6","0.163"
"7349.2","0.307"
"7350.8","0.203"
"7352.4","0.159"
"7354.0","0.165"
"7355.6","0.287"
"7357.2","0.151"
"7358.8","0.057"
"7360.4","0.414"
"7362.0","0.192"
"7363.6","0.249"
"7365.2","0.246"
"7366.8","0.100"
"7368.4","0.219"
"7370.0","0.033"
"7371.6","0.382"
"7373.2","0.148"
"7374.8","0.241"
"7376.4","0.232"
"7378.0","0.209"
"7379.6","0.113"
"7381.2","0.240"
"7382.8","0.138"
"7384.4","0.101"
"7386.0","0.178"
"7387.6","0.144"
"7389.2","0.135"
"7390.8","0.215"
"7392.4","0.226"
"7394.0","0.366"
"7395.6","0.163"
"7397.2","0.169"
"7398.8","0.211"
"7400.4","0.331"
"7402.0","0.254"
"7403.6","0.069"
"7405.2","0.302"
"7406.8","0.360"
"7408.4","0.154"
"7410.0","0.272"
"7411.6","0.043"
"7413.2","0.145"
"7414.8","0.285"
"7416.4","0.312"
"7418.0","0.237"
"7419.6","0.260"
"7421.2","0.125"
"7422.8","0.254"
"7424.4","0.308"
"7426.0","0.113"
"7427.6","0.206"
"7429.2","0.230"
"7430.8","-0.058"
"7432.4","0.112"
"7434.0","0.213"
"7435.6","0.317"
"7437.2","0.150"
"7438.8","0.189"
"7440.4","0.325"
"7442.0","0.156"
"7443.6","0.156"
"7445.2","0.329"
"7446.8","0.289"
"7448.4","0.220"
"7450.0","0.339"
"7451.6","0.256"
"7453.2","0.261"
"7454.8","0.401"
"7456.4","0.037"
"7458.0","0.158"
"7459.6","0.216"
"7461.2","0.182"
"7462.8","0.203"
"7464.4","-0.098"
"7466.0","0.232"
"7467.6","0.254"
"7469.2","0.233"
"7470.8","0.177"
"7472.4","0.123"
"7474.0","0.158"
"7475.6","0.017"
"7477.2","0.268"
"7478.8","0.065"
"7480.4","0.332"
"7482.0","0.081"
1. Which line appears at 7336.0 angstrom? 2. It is [O II] 3727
